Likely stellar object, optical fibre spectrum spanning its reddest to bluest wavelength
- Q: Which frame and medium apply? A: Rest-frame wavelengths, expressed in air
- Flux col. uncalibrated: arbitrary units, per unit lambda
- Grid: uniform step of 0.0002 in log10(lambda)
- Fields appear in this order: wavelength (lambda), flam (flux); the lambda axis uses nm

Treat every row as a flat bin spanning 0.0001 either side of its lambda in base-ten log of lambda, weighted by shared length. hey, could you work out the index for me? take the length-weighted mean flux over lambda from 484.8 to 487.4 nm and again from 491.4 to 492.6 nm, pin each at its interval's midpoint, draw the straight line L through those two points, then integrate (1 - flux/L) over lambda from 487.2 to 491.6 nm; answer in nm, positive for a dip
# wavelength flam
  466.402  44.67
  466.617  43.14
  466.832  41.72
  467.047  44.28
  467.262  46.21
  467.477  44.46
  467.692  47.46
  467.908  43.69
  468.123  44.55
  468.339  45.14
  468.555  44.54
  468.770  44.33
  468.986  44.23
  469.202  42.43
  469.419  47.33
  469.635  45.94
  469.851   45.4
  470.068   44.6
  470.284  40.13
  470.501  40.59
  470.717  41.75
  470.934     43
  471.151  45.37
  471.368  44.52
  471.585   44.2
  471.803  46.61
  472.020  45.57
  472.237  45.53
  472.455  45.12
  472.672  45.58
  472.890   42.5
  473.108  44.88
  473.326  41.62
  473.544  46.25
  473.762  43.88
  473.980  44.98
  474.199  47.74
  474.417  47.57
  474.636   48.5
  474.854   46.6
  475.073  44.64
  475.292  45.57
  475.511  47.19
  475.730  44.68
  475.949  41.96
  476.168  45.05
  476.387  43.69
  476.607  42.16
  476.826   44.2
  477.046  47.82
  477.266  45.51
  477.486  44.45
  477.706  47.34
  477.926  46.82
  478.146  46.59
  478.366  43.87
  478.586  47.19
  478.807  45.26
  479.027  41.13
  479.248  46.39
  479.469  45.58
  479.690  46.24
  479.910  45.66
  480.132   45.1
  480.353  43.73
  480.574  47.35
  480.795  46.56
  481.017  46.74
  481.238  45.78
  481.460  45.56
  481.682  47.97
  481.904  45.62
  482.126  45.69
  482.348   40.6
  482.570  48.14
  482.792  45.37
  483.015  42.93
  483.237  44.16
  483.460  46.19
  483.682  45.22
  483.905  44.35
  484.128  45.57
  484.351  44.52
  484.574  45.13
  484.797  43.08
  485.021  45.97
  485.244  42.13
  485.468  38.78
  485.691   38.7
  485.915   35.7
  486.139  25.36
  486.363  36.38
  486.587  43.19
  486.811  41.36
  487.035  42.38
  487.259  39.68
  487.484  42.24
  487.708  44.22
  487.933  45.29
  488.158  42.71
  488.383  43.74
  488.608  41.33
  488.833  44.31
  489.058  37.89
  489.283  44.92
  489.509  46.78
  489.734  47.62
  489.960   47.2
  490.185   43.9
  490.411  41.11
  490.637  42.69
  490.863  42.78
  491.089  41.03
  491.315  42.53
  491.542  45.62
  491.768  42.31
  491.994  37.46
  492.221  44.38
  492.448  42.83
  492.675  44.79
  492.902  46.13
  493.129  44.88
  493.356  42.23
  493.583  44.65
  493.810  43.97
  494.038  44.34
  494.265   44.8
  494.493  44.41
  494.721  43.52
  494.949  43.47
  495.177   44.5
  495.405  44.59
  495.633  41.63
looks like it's -0.25 nm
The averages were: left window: 39.3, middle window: 43.4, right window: 42.6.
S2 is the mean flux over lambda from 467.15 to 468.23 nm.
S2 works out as 45.3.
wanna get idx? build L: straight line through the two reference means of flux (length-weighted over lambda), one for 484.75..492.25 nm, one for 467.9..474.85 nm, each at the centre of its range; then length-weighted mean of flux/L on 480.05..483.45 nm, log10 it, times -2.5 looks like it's -0.06 mag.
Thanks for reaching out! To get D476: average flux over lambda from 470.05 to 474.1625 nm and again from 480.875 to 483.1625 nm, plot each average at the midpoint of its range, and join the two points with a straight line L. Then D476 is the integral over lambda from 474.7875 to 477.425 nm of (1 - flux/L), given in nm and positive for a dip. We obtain -0.015 nm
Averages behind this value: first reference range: 44.1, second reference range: 45.4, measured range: 44.9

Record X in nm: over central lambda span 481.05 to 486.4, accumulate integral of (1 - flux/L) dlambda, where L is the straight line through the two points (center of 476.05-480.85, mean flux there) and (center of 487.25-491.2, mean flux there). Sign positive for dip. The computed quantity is 0.17 nm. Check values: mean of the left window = 45.3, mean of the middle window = 43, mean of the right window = 43.4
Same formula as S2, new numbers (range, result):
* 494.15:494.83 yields 44.2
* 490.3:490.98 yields 42.2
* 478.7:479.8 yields 44.9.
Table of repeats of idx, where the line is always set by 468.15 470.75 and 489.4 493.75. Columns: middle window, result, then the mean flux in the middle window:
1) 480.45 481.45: -0.06 mag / 46.5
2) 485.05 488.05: 0.10 mag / 39.8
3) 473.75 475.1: -0.06 mag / 46.5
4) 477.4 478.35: -0.05 mag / 46.1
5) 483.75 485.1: -0.02 mag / 44.7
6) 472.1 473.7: -0.01 mag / 44.5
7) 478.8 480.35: -0.03 mag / 44.9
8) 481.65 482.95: -0.04 mag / 45.3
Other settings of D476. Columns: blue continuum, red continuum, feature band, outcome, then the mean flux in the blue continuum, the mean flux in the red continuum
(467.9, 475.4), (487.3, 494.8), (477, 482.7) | -0.188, 44.7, 43.6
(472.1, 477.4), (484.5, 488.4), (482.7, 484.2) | -0.104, 45.1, 40.8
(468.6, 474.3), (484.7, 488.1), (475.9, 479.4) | -0.191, 44.4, 40.3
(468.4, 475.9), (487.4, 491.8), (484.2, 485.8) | 0.043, 44.8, 43.5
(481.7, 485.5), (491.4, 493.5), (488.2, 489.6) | 0.025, 44.5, 43.4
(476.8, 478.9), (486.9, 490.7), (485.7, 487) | 0.208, 46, 43.4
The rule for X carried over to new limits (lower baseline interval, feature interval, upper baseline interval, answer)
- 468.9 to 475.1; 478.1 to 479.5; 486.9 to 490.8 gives -0.027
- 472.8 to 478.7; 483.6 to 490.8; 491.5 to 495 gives 0.320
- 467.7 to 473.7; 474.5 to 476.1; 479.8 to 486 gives -0.045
